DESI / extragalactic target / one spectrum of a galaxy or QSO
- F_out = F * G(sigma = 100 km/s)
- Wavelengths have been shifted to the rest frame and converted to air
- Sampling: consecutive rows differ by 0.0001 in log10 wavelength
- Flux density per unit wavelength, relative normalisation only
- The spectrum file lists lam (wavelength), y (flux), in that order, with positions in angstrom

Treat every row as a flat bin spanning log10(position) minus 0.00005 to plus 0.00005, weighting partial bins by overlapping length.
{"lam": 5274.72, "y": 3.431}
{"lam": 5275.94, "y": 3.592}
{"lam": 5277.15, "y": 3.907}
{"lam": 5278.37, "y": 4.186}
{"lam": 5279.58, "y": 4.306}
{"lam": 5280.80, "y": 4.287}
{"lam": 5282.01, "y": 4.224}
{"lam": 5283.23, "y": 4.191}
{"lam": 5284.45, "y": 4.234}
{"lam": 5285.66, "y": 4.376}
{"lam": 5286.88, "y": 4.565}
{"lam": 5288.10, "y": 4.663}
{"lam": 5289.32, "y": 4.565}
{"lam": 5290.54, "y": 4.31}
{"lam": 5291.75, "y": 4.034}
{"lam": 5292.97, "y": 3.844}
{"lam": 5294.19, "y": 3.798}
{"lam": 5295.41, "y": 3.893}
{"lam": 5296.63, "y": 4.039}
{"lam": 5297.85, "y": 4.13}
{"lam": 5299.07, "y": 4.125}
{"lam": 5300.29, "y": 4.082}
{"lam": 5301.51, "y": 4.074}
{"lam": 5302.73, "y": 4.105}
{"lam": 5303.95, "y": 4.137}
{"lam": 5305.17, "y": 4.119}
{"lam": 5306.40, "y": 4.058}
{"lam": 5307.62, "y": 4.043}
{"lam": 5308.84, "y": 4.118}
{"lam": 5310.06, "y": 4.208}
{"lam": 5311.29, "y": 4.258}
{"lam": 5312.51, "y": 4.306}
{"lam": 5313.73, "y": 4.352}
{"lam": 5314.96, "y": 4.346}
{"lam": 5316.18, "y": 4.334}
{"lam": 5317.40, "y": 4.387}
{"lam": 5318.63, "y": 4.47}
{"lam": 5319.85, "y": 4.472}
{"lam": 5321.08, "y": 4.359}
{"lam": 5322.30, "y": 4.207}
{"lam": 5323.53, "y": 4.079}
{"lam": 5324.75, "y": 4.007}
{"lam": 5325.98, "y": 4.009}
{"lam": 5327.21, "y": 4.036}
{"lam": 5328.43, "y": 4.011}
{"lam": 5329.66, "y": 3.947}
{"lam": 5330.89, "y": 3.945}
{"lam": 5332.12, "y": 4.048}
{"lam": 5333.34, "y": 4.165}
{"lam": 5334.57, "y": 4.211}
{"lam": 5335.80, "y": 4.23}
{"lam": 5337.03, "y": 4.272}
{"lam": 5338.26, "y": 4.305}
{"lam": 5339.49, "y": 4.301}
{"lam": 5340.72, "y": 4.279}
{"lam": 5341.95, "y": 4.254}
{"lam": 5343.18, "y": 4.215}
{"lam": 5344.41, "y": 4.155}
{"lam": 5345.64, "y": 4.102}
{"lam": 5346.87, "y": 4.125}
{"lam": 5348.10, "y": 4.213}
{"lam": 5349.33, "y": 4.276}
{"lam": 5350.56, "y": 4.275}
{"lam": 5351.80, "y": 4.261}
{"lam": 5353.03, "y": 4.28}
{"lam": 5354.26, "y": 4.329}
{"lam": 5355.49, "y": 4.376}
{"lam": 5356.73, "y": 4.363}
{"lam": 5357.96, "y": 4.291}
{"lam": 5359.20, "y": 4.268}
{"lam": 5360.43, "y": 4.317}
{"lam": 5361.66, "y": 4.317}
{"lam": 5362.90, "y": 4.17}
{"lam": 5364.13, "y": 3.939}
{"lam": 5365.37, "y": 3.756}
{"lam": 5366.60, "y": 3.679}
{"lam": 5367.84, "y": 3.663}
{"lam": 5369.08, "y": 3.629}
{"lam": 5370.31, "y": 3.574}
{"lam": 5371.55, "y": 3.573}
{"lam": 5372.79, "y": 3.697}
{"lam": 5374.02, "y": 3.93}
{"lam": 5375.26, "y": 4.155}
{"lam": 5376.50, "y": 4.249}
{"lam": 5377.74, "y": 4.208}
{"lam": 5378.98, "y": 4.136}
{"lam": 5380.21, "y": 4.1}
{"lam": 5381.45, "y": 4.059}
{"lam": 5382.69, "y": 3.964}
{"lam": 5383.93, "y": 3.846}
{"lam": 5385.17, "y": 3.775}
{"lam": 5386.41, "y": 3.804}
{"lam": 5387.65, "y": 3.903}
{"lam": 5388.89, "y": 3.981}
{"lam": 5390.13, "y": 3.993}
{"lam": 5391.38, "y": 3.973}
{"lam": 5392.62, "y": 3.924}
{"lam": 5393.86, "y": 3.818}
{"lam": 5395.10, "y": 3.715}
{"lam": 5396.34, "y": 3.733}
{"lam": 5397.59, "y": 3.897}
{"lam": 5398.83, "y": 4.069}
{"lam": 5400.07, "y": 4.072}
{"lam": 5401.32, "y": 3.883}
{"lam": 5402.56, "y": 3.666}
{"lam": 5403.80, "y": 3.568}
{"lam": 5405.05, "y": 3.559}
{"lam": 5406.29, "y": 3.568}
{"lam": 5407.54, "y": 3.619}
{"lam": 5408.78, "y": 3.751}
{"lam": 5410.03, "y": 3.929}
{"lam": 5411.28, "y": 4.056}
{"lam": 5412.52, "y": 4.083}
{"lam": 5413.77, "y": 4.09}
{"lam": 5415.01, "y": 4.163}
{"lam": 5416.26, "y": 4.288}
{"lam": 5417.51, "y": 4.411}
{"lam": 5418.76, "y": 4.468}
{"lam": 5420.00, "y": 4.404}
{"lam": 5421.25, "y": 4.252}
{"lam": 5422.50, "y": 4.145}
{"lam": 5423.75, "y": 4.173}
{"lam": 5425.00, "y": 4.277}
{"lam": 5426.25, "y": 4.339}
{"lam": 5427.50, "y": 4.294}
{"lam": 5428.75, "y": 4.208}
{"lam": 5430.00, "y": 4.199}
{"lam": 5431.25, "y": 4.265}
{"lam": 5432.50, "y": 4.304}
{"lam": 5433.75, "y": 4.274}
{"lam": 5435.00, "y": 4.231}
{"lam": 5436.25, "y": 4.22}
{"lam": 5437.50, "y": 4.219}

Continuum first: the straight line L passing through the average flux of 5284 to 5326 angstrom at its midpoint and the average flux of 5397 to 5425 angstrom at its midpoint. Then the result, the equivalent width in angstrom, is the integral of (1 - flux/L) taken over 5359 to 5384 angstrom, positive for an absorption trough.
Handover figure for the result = 0.8 angstrom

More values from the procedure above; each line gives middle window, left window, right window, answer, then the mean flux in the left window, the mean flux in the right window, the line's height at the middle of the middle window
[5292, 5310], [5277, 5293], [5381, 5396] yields 0.77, 4.29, 3.89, 4.23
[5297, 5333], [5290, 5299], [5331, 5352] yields -0.58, 4.01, 4.21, 4.1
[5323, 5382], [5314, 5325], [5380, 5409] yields 0.02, 4.31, 3.84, 4.1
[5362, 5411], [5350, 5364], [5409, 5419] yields 4.10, 4.28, 4.15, 4.22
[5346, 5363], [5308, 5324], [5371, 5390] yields -0.74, 4.3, 3.96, 4.1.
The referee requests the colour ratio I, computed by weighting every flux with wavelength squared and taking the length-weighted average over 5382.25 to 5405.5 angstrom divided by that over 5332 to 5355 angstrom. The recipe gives 0.93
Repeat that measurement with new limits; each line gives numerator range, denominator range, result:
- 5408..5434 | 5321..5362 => 1.03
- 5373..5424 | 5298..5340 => 0.98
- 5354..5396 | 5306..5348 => 0.97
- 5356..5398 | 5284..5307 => 0.98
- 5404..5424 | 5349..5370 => 1.00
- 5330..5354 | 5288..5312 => 1.04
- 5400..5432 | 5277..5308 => 1.02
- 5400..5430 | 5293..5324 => 1.01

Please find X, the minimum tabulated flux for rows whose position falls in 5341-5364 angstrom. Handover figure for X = 4.102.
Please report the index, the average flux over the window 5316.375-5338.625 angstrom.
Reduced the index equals 4.18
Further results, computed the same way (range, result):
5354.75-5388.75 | 3.99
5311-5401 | 4.09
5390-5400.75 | 3.9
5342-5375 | 4.07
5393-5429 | 4.01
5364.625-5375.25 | 3.72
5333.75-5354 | 4.24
